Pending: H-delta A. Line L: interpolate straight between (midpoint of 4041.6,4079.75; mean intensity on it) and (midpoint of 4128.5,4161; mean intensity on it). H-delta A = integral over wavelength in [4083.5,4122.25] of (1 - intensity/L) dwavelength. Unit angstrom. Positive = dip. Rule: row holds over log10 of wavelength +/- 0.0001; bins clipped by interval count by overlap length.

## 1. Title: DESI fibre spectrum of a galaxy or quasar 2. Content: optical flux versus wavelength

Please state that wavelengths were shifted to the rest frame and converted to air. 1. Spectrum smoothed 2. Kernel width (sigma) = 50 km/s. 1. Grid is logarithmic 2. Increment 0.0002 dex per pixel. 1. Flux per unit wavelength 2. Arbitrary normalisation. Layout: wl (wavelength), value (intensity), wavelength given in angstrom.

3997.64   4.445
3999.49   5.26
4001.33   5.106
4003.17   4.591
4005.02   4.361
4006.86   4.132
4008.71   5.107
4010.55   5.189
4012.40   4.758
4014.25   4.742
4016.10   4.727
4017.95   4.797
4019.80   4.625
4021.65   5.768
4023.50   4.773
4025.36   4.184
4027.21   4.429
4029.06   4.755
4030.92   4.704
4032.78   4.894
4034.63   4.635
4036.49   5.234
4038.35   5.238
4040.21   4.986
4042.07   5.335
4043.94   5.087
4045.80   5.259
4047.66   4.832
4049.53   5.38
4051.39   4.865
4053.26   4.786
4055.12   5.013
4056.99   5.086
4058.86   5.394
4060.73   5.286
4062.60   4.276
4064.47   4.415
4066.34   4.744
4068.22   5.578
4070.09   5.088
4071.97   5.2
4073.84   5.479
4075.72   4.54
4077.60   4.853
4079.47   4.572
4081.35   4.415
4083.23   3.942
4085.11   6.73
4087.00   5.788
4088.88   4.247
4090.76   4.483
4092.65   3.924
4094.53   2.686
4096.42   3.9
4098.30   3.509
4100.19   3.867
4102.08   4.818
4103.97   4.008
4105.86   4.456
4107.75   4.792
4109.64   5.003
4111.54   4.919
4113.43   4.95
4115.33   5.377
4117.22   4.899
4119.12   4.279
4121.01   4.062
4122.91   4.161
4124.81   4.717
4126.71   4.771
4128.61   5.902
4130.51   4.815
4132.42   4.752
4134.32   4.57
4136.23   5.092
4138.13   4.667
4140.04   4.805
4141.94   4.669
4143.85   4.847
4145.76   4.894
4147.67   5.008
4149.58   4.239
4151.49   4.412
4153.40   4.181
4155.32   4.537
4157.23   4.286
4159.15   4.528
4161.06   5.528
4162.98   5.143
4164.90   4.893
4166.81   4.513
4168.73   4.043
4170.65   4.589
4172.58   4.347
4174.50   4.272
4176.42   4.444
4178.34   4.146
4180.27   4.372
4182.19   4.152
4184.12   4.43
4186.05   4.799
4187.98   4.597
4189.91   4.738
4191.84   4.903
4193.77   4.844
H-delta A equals 2.7 angstrom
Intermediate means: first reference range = 5.01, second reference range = 4.71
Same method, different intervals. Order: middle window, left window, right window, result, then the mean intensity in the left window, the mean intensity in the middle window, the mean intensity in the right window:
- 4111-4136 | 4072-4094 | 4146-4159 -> -1.0 angstrom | 4.79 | 4.79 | 4.47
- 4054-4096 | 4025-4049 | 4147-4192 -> 0.1 angstrom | 4.92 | 4.79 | 4.54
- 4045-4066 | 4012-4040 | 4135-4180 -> -0.8 angstrom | 4.82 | 4.96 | 4.61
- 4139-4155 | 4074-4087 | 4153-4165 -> 0.5 angstrom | 4.95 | 4.63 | 4.74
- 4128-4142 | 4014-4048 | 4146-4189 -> -0.9 angstrom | 4.9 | 4.9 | 4.53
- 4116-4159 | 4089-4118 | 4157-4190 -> -2.0 angstrom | 4.37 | 4.66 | 4.55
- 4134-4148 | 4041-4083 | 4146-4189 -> -0.6 angstrom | 4.96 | 4.82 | 4.53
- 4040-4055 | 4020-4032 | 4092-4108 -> -1.8 angstrom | 4.76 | 5.07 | 3.96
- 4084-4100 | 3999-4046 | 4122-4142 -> 1.5 angstrom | 4.86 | 4.38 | 4.82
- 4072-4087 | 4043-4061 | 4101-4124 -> -0.4 angstrom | 5.09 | 5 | 4.64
